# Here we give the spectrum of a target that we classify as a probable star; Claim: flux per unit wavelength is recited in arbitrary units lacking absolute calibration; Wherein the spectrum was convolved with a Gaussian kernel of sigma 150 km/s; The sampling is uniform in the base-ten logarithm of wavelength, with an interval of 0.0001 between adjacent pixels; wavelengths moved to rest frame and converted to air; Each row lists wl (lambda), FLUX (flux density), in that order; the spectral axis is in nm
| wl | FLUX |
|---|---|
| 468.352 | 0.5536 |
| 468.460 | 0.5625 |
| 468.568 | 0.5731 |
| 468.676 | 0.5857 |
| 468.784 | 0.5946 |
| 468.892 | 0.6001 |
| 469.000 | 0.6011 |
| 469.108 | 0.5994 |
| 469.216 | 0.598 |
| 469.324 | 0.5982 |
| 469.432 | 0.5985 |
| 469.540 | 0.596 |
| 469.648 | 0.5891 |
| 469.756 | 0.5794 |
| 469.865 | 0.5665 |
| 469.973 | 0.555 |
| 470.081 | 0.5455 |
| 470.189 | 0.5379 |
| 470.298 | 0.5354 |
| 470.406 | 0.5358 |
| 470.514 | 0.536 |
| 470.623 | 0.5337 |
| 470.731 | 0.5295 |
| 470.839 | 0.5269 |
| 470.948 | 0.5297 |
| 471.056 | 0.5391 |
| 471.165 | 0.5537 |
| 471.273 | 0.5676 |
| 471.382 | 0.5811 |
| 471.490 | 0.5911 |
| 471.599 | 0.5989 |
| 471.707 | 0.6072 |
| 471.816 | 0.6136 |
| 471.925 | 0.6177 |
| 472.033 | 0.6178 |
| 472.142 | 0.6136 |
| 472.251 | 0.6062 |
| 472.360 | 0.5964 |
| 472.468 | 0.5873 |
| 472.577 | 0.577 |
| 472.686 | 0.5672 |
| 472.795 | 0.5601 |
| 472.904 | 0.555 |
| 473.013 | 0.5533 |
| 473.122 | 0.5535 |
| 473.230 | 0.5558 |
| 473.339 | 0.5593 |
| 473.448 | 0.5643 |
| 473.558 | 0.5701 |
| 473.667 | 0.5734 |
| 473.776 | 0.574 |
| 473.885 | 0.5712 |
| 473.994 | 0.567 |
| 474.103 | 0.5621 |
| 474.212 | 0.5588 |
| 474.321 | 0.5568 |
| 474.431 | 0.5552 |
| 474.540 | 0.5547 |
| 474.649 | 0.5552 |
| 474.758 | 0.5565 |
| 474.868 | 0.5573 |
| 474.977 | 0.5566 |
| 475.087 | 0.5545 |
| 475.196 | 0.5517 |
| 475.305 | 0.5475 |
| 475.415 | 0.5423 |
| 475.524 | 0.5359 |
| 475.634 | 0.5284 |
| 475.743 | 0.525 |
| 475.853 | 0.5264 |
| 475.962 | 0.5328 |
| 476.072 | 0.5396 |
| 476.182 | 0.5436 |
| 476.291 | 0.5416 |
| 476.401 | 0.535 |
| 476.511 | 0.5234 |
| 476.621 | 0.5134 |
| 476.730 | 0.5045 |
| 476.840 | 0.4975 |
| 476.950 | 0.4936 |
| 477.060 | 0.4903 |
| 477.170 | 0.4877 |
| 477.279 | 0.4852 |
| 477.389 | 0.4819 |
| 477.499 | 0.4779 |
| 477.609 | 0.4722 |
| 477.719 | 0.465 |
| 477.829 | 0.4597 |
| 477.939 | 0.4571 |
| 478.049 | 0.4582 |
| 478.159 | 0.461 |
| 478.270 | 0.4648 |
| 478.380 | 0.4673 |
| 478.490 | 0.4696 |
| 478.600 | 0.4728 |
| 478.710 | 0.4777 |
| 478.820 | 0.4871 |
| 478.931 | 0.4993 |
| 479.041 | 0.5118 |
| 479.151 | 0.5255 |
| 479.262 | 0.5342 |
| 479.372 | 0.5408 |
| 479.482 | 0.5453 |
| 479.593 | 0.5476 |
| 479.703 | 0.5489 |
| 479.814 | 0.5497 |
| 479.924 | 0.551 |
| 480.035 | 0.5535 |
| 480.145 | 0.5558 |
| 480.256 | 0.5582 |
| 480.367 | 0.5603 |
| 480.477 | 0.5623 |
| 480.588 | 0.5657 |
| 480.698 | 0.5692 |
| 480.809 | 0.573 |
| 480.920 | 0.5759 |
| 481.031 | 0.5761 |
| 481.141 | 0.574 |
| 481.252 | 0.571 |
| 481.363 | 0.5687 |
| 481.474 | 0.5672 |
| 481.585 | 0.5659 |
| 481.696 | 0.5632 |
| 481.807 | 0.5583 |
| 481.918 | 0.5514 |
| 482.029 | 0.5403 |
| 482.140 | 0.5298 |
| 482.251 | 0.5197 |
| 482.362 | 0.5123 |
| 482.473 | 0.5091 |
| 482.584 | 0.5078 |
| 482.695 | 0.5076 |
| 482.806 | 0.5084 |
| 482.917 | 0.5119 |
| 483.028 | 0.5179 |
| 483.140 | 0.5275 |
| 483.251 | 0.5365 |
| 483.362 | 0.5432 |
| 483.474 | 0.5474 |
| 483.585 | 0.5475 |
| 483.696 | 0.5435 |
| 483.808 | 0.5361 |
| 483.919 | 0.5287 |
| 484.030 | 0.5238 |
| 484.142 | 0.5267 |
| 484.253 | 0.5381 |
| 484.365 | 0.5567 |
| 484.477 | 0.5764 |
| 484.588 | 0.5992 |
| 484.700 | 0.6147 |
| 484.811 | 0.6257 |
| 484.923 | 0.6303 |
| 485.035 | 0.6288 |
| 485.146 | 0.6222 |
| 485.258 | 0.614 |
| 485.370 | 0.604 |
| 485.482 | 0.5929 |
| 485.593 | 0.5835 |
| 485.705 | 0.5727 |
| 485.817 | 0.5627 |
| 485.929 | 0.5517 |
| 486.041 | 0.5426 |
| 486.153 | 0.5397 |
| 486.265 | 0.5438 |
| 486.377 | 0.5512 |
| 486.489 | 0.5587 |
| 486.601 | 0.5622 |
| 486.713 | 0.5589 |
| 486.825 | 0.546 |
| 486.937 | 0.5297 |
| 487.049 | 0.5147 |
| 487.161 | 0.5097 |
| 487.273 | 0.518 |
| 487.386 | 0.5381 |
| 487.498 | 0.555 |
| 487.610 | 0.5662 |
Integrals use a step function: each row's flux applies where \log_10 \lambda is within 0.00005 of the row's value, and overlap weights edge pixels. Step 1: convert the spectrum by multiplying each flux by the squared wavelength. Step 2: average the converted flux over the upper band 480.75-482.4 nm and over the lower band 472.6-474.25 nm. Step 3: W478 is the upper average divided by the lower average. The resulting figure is 1.02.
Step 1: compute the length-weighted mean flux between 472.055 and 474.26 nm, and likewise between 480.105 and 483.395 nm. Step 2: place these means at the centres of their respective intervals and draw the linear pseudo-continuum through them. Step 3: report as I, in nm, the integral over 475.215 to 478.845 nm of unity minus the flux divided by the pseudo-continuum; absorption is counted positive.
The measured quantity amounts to 0.39 nm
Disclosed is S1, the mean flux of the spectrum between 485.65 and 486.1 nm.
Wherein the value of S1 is 0.557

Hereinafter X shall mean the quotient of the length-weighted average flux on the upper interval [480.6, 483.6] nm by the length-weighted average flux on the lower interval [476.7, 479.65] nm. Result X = 1.11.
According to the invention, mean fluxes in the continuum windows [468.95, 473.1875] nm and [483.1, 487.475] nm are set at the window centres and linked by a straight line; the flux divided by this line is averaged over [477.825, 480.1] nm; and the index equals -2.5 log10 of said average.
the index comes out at 0.12 mag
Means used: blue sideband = 0.573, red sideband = 0.56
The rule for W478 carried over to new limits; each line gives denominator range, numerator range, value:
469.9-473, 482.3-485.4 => 1.03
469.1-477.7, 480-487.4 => 1.05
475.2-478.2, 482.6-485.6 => 1.15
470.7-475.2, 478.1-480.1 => 0.92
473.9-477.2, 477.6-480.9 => 0.98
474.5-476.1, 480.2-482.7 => 1.04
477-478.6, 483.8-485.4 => 1.27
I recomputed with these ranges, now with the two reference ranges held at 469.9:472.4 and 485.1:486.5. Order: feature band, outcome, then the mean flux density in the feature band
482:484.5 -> 0.18 nm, 0.53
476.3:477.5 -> 0.14 nm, 0.502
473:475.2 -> 0.03 nm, 0.56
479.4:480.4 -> 0.03 nm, 0.551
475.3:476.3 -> 0.06 nm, 0.536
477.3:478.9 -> 0.28 nm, 0.47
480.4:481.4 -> 0.00 nm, 0.571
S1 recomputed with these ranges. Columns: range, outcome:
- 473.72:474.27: 0.567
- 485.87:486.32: 0.544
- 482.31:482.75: 0.51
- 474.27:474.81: 0.556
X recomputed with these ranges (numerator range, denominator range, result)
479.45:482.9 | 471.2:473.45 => 0.94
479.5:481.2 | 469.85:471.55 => 1.02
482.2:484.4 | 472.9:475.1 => 0.94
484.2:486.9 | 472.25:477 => 1.05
